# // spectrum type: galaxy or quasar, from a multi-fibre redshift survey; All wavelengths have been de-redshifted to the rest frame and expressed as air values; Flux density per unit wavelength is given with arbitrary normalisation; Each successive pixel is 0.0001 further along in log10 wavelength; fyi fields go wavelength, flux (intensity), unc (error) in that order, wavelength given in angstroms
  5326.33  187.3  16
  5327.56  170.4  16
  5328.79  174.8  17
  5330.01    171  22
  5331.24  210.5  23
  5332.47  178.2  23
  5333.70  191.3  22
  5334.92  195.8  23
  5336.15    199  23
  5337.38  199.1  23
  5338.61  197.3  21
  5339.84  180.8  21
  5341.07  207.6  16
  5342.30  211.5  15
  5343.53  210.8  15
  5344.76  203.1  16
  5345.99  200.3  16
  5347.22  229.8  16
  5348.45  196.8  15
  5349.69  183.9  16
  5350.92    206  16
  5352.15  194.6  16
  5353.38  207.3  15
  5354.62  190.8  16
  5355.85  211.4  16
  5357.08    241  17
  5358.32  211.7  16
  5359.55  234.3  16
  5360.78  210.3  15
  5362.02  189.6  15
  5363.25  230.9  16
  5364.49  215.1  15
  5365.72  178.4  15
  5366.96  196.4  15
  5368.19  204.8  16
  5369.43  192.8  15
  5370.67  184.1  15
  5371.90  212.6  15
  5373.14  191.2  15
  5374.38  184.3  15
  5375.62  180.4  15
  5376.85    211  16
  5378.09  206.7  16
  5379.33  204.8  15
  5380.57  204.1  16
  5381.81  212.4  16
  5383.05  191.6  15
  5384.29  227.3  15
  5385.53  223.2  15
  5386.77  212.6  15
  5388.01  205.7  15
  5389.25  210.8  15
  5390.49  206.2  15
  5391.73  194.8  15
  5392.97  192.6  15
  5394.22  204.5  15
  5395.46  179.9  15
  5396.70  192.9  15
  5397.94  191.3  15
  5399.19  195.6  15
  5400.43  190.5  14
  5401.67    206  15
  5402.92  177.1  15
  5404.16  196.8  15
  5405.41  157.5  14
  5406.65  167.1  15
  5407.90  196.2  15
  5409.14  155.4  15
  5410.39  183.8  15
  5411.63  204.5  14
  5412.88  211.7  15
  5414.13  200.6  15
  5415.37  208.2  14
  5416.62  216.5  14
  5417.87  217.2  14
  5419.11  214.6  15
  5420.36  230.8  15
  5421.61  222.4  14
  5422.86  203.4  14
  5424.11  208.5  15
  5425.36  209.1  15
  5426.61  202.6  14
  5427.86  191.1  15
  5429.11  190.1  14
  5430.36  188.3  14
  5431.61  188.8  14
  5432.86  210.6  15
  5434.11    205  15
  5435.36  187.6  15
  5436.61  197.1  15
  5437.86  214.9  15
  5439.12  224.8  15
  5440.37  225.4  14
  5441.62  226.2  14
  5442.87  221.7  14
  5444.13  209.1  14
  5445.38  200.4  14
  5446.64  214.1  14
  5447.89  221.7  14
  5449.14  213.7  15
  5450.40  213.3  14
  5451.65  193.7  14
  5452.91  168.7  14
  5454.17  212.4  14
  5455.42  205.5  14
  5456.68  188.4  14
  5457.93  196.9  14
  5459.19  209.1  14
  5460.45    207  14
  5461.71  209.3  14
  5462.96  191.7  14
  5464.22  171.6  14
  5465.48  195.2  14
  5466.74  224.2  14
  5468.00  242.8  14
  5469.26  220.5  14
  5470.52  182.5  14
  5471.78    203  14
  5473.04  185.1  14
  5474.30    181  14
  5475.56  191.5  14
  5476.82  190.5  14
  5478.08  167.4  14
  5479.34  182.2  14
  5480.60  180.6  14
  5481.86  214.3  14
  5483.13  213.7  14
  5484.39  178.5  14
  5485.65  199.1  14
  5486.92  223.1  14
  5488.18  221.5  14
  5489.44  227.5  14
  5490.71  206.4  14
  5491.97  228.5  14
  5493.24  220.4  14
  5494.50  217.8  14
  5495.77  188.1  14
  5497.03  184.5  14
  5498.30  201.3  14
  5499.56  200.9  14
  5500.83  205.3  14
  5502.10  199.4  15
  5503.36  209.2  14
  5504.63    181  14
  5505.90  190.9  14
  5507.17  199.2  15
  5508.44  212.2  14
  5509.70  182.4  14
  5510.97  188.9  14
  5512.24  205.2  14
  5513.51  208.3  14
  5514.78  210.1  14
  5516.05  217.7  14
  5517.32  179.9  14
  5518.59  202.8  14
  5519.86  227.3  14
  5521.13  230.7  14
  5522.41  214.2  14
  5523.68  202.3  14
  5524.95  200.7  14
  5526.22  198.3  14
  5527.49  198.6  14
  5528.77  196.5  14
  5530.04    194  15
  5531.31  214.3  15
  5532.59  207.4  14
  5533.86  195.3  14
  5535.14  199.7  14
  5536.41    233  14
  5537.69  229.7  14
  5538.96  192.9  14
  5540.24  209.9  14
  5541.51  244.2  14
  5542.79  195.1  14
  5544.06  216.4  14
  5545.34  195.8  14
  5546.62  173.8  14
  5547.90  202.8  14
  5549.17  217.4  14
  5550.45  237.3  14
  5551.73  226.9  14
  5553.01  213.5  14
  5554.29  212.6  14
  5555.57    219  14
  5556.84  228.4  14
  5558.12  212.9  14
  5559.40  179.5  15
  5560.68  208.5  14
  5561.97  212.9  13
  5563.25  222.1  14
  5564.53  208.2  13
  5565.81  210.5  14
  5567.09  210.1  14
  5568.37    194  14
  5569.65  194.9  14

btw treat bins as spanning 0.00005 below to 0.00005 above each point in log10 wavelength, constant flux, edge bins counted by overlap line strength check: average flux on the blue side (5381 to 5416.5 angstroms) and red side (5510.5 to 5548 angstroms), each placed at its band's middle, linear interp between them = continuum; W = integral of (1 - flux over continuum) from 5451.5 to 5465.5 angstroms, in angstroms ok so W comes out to 0.4 angstroms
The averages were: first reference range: 197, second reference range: 206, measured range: 196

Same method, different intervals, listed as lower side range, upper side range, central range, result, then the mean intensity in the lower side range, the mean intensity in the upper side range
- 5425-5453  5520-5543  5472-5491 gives 0.9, 206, 209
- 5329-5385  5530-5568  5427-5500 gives 1.4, 202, 211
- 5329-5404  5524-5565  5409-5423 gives -0.3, 201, 209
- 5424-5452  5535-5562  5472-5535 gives 2.5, 207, 212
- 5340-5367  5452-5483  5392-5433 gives 1.0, 207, 197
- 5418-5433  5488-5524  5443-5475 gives 0.4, 205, 205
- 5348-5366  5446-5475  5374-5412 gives 1.8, 207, 202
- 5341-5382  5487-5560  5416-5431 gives -0.2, 204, 207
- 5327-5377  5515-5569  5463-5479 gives 0.8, 200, 209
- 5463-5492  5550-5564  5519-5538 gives 0.1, 201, 215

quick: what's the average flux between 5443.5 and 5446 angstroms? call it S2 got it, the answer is 205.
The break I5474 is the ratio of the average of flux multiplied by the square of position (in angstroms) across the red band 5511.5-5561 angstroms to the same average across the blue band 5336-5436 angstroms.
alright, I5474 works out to 1.1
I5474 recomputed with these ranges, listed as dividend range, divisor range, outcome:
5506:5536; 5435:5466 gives 1.02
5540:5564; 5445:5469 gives 1.07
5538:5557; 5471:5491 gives 1.10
